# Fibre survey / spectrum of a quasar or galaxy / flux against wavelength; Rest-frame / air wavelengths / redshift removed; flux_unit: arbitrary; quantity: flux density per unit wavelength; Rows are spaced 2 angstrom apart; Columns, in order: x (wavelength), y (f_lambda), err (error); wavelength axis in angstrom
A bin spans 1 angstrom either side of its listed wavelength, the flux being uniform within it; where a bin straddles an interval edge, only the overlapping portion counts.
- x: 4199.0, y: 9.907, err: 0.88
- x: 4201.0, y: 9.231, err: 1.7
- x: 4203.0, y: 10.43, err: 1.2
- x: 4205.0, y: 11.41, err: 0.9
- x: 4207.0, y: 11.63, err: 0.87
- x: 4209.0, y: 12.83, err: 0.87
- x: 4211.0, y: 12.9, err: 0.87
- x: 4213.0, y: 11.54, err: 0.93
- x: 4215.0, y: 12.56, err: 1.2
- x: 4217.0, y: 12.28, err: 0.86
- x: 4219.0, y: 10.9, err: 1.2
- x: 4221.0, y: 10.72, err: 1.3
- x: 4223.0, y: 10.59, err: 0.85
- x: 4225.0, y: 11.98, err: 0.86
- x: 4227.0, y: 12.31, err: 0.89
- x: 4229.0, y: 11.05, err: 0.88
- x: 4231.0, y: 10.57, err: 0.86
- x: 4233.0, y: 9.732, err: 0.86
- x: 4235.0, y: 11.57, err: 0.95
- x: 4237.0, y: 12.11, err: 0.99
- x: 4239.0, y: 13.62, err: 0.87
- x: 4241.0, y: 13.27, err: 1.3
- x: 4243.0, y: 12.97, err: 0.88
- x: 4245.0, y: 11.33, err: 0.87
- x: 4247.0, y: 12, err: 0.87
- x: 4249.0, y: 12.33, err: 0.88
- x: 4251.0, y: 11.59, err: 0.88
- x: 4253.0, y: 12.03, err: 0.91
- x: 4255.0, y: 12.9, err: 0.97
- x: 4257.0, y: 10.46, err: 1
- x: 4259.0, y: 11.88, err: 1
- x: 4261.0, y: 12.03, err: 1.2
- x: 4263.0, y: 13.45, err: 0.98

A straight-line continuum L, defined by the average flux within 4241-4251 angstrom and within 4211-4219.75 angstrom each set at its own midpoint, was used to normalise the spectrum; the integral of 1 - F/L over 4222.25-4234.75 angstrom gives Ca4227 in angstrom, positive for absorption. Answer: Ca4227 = 1.0 angstrom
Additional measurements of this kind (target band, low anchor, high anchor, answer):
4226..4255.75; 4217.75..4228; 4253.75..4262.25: -0.88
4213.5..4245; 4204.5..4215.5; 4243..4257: 0.89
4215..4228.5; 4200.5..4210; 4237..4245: 0.51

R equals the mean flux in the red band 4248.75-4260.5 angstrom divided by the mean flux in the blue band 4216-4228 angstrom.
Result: 1.0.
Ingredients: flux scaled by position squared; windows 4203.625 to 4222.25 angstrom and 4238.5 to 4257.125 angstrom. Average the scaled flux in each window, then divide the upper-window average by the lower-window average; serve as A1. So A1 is 1.06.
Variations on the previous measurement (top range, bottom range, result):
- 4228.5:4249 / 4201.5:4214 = 1.03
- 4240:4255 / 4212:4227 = 1.07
